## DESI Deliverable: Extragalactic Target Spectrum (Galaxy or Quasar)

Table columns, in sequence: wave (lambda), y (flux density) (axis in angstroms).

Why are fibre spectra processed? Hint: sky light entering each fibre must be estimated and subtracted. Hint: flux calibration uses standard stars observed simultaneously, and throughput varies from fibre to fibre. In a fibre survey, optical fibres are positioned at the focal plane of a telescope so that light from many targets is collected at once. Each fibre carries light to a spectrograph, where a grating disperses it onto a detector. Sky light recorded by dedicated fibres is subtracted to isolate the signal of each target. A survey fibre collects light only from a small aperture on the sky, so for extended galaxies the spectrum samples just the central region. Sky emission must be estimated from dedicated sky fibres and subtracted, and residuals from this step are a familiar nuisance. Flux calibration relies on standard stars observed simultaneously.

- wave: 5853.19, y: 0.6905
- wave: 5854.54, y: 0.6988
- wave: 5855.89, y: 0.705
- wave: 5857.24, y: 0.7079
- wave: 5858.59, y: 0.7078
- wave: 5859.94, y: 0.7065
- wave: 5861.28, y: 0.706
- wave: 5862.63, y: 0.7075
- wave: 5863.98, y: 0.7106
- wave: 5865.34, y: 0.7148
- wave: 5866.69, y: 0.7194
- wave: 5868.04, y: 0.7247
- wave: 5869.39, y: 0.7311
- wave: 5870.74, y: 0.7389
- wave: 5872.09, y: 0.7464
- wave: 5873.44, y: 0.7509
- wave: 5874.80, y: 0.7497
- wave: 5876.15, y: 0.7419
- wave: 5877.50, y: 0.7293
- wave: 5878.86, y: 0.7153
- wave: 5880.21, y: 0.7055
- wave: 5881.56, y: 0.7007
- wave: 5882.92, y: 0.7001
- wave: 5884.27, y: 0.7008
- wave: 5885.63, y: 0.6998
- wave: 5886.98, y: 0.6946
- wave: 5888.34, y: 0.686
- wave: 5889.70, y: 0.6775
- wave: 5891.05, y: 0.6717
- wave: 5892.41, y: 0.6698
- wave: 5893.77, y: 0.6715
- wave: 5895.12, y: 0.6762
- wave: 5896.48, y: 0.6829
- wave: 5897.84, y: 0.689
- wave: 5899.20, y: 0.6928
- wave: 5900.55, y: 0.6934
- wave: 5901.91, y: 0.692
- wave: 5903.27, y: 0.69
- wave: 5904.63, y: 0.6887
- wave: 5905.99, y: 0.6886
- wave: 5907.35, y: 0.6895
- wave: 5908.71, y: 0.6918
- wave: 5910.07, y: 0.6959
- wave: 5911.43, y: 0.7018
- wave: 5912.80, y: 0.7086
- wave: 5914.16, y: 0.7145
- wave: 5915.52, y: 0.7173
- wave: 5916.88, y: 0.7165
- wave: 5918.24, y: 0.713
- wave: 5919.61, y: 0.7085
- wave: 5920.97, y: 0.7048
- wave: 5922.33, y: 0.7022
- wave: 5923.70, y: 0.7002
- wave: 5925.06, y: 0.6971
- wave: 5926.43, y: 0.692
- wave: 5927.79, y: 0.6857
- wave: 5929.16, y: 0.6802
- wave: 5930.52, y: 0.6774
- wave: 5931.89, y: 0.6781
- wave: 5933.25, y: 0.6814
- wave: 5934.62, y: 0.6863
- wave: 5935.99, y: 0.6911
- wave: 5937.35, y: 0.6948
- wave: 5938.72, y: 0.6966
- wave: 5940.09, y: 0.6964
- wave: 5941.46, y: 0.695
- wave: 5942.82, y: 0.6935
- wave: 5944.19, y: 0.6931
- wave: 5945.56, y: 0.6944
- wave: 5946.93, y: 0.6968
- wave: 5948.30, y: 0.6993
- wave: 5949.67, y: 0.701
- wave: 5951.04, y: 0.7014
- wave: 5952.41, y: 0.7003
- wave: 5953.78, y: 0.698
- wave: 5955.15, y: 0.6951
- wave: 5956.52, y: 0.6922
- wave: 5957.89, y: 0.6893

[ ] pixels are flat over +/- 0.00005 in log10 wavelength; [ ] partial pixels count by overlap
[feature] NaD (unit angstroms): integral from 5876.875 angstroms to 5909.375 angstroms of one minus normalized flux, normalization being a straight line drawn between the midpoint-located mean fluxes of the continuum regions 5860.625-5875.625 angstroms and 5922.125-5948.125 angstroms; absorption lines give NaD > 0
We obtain 1.01 angstroms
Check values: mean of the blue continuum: 0.727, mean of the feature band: 0.691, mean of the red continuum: 0.691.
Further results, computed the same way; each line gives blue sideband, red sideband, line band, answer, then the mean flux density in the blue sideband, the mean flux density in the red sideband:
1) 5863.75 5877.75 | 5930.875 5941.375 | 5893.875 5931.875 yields 0.5 angstroms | 0.733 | 0.689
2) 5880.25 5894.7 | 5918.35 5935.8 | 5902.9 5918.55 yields -0.3 angstroms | 0.688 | 0.692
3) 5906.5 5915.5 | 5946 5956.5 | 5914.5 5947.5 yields 0.2 angstroms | 0.701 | 0.698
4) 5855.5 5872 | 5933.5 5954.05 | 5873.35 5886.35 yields -0.1 angstroms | 0.716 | 0.695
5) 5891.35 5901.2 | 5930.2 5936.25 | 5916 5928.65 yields -0.4 angstroms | 0.682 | 0.682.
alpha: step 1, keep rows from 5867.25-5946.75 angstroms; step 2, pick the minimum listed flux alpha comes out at 0.6698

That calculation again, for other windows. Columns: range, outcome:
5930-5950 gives 0.6774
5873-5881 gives 0.7055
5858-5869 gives 0.706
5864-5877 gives 0.7148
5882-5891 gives 0.6775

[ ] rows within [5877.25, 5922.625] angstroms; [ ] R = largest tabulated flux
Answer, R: 0.7293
